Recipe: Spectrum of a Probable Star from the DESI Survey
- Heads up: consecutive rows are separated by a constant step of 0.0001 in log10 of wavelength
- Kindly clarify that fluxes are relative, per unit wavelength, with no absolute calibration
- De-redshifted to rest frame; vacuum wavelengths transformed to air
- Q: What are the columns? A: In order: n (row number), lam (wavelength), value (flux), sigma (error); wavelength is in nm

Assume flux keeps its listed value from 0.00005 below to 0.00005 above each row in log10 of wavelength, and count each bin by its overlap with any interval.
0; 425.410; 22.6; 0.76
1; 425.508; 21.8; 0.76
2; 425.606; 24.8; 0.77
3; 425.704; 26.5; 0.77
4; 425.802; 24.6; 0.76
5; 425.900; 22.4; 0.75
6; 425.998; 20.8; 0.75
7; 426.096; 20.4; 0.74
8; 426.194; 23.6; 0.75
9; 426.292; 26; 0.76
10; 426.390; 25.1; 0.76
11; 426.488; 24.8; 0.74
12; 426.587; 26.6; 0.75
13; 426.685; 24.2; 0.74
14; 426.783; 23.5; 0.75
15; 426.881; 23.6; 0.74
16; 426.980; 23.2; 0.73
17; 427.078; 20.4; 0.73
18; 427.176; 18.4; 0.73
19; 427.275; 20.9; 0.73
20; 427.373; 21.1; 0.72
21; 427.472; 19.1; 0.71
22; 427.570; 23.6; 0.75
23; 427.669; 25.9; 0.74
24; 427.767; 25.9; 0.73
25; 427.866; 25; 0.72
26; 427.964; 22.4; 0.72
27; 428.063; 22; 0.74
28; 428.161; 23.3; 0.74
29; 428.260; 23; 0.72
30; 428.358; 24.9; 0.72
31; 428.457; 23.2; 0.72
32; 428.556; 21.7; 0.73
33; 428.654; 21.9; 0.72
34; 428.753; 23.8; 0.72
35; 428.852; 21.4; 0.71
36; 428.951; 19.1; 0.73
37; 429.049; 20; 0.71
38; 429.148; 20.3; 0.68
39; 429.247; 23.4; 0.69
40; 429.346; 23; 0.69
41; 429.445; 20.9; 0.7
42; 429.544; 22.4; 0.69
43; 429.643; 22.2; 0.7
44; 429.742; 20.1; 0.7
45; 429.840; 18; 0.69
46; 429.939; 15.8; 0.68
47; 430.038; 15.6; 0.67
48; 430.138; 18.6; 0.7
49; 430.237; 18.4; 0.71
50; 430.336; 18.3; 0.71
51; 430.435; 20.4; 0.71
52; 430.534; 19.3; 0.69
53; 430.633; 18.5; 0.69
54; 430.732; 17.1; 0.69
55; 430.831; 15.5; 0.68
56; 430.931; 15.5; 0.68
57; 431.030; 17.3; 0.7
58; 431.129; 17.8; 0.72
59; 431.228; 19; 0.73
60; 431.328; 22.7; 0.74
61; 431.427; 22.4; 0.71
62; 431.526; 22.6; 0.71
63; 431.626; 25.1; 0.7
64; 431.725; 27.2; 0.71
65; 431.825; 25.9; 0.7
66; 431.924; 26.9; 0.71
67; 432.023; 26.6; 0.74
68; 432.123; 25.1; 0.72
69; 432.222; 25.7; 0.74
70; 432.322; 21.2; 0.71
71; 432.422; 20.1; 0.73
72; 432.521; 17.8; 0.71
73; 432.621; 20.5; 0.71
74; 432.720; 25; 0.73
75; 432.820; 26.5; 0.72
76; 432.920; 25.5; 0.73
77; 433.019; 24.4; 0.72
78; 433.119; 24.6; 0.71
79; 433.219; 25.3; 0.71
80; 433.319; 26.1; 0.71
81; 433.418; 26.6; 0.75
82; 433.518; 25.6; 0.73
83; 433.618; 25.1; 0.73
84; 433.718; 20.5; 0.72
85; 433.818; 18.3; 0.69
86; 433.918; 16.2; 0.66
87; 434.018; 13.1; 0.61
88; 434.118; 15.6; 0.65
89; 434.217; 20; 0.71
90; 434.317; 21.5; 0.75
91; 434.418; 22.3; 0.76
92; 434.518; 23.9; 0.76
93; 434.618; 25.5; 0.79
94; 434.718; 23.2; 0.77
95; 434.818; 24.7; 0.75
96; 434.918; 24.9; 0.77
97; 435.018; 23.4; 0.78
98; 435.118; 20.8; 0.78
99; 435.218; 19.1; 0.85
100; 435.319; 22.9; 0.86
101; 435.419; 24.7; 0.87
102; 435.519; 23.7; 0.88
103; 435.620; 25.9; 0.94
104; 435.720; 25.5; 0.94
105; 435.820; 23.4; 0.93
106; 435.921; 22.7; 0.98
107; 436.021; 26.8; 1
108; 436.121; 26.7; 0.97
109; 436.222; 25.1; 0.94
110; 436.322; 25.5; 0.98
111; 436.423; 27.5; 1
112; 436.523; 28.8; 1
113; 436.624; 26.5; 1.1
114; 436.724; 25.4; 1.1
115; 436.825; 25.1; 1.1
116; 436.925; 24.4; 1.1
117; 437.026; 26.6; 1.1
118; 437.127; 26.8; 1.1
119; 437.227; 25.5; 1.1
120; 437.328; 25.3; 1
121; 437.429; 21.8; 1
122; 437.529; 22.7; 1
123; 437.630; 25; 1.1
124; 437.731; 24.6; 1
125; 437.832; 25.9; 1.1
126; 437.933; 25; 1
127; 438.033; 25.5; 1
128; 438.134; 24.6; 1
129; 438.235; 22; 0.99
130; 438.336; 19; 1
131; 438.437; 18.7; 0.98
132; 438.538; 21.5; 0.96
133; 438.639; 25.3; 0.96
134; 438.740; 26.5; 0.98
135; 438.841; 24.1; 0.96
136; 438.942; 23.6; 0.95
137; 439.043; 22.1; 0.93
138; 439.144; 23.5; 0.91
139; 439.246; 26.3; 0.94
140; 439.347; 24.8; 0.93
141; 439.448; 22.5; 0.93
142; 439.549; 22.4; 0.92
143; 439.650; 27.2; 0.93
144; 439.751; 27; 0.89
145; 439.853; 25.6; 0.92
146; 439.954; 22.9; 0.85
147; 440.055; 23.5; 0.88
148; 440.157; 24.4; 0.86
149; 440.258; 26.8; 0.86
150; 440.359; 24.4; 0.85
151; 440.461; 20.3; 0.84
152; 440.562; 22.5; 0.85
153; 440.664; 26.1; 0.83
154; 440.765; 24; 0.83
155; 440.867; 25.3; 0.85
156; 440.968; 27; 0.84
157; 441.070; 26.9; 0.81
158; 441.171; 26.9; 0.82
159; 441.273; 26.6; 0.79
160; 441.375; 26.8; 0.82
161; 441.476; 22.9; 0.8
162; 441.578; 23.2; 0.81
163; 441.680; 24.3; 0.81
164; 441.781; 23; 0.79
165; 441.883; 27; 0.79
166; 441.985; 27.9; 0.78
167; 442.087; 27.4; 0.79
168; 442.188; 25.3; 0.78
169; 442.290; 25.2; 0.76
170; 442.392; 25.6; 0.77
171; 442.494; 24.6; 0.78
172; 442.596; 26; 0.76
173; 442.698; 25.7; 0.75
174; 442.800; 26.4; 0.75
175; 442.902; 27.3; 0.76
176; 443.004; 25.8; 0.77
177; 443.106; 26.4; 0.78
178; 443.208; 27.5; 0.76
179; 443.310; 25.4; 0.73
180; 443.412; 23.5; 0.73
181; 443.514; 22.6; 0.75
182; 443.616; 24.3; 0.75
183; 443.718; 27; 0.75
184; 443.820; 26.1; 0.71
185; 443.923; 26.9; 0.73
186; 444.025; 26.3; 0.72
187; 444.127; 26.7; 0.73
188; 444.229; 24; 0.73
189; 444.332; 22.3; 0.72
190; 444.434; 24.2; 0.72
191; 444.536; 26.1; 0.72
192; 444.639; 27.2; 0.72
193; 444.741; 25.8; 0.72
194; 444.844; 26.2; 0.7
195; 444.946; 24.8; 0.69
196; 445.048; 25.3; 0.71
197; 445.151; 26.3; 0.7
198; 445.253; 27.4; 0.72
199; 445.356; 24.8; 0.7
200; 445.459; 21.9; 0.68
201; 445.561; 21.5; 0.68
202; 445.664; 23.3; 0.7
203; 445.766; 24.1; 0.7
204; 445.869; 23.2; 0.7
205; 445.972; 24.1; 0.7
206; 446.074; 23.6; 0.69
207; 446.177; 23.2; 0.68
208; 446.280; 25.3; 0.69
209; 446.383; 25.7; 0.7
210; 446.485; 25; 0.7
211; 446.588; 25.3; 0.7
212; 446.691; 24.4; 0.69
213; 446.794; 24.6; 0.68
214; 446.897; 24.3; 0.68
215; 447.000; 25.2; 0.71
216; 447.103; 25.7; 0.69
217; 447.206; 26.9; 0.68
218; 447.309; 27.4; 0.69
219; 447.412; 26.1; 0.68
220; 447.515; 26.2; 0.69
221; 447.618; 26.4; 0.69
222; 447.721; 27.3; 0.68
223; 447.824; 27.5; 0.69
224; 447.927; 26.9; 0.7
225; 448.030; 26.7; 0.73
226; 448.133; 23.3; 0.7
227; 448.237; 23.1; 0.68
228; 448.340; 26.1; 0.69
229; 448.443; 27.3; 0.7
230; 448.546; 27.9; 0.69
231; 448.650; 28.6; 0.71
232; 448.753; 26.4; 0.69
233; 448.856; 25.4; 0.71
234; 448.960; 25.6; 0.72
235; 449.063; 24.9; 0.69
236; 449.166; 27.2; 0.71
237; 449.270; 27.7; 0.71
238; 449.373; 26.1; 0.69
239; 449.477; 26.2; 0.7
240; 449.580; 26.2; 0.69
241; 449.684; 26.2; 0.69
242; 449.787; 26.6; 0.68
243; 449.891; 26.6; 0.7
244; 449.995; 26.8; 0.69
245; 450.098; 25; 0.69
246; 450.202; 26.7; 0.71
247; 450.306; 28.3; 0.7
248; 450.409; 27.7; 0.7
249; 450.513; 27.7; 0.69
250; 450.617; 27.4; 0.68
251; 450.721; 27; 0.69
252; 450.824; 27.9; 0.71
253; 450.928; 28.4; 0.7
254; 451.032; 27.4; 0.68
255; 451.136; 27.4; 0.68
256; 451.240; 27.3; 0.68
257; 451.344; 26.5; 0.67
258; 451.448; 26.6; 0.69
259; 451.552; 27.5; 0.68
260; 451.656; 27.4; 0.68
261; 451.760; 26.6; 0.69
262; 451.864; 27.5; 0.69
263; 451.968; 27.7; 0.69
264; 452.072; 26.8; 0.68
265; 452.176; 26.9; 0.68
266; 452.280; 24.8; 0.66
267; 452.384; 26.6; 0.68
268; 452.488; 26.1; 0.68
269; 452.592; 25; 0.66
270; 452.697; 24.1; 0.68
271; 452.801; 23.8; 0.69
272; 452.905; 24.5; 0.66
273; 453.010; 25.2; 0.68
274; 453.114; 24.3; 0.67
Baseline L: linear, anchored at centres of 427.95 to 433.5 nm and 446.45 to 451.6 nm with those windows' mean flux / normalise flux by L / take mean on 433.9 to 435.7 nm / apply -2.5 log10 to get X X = 0.04 mag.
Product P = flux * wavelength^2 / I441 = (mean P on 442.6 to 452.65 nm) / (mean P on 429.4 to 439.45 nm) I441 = 1.2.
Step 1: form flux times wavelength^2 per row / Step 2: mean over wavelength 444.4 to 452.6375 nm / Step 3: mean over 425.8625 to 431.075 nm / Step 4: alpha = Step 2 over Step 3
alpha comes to 1.34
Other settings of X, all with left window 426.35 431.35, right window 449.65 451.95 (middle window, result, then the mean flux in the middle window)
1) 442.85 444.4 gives -0.01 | 25.5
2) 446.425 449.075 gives 0.01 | 26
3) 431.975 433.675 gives -0.09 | 24.2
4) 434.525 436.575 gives -0.07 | 24.5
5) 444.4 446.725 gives 0.04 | 24.7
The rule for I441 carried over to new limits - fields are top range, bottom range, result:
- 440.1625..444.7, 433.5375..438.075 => 1.11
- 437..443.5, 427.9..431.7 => 1.27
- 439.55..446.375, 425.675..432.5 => 1.22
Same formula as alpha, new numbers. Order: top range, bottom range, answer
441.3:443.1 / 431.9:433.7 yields 1.10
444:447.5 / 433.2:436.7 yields 1.12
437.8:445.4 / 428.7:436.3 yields 1.19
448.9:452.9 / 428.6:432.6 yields 1.40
